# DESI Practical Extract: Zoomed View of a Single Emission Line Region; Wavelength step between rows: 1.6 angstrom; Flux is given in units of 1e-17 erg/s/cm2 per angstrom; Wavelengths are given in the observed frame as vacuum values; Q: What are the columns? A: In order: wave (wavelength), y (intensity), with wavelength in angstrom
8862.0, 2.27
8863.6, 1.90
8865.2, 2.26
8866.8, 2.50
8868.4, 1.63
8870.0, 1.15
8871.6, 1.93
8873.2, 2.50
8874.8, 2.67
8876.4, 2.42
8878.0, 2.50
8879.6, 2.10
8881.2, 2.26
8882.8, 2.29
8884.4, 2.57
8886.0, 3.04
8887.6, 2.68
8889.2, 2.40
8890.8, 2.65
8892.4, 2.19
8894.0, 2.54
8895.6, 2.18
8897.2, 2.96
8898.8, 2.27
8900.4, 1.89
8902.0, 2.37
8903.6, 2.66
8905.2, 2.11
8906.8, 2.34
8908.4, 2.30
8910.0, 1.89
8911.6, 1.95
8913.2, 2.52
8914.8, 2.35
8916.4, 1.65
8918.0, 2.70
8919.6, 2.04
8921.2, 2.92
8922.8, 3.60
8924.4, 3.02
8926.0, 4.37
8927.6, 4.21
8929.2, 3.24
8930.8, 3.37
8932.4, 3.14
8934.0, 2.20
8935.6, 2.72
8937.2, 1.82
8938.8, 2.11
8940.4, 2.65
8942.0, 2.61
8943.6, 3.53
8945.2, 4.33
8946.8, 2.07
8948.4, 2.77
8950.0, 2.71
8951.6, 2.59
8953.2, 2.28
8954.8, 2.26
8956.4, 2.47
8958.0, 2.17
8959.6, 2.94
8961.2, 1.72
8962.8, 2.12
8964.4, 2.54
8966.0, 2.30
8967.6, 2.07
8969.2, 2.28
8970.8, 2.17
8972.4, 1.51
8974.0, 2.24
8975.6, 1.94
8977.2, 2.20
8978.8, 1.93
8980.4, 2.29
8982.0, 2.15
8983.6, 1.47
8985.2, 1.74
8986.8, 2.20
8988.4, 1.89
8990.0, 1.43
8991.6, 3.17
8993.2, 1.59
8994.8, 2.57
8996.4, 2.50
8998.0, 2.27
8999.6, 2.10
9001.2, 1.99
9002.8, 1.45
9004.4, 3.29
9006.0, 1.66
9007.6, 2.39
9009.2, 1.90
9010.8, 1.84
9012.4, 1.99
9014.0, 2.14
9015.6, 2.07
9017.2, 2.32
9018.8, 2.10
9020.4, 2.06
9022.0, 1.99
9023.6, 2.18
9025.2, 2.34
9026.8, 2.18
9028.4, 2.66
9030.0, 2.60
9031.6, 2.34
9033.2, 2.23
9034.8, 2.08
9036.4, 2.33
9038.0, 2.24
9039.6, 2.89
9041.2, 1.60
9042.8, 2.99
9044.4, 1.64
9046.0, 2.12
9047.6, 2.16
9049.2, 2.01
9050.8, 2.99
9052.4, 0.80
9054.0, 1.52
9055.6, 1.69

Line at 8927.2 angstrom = [S II]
